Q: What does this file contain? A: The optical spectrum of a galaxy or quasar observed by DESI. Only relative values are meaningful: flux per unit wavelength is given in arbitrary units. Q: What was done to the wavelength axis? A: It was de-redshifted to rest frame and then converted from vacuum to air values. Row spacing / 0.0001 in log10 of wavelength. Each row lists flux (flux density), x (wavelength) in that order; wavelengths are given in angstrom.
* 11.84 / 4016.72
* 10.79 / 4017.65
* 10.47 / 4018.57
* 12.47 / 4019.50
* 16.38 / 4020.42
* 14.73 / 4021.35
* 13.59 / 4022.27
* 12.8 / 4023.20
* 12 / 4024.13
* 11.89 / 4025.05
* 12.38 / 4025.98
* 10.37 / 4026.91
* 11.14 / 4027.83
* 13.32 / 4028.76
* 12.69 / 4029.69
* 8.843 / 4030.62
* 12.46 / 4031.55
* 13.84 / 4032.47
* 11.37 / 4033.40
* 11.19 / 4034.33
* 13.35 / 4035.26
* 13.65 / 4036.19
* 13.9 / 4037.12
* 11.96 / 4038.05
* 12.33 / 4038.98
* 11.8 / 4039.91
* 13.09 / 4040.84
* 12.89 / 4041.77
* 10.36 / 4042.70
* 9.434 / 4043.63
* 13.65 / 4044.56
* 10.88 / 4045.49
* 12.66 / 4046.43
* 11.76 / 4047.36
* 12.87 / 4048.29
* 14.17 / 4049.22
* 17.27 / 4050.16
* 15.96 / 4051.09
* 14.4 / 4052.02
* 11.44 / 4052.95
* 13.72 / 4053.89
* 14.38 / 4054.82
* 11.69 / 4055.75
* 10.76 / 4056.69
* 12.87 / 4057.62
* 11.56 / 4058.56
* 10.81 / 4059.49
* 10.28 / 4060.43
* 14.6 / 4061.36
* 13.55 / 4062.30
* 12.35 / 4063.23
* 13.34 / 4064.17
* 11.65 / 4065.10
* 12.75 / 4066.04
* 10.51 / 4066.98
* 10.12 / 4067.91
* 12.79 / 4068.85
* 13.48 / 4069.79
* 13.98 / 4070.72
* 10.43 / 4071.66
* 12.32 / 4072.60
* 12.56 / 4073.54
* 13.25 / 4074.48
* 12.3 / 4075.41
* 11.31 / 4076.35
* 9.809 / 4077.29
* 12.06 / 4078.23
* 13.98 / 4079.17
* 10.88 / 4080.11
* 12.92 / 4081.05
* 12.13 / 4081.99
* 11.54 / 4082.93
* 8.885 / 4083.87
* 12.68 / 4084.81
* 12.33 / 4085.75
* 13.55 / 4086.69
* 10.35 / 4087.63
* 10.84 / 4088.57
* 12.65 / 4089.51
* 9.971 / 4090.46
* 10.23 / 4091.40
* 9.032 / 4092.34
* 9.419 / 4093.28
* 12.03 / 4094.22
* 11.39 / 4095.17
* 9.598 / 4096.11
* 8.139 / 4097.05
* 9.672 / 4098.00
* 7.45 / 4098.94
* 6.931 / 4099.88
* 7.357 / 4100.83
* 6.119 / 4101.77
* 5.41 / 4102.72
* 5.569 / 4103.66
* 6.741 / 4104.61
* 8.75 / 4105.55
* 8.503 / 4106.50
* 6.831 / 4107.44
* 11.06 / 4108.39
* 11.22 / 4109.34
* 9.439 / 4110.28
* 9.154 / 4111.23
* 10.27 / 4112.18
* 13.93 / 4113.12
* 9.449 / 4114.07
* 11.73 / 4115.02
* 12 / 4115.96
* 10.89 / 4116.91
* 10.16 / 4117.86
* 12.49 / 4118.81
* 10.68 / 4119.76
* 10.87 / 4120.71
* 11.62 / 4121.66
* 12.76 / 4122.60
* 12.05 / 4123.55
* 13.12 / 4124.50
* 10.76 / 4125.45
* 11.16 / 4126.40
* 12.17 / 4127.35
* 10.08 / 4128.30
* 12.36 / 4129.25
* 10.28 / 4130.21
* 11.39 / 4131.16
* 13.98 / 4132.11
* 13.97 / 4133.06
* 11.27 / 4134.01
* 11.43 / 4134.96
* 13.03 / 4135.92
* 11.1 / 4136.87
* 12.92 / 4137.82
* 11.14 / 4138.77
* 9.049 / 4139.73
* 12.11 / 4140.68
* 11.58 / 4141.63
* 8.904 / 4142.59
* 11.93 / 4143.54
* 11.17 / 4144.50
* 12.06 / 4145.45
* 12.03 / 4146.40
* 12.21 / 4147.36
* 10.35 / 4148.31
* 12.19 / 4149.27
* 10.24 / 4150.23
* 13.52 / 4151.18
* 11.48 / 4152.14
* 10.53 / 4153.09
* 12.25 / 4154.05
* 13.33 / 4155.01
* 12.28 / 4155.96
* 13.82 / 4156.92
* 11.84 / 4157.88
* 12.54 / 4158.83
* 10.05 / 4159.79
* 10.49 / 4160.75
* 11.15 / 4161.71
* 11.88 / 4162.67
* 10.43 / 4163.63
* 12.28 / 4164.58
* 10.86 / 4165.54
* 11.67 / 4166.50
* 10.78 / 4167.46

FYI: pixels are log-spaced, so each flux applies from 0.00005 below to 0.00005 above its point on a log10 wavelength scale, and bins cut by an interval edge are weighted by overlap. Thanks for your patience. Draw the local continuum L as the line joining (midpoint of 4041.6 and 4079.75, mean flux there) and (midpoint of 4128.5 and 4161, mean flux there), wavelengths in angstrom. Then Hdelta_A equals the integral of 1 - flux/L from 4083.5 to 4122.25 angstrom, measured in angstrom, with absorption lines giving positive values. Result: 7.0 angstrom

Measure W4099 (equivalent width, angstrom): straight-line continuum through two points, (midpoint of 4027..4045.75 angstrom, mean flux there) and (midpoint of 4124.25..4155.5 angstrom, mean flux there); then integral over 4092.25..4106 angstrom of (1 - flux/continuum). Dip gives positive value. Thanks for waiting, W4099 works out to 4.20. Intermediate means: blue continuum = 12.1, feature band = 8.22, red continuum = 11.7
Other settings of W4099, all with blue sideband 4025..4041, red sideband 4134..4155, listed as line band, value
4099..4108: 3.7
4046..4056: -1.4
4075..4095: 0.8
